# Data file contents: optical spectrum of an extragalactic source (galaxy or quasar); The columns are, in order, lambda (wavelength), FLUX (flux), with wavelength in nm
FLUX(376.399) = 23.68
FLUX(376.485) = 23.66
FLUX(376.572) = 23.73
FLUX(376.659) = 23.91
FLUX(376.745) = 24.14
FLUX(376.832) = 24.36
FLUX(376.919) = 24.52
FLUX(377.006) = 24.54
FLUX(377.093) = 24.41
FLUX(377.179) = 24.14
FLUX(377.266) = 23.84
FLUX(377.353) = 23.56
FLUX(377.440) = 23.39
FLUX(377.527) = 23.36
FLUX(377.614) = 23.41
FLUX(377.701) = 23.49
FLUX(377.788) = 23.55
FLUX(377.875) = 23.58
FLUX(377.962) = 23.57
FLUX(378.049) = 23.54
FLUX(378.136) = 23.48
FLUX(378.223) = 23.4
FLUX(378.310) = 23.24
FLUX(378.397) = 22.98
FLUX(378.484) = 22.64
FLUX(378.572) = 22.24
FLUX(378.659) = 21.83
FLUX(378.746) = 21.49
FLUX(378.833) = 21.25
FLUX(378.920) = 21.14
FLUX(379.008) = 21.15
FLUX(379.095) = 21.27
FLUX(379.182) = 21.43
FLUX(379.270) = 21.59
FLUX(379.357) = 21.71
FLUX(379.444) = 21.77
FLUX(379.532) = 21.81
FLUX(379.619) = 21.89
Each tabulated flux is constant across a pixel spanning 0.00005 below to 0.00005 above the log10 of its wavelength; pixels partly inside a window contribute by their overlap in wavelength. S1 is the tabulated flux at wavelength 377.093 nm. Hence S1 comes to 24.41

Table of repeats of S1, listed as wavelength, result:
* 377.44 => 23.39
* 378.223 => 23.4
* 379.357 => 21.71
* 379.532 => 21.81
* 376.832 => 24.36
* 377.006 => 24.54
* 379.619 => 21.89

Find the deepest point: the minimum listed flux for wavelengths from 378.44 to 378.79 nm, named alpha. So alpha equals 21.49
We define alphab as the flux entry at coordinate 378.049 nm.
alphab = 23.54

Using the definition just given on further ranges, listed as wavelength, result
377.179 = 24.14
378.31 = 23.24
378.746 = 21.49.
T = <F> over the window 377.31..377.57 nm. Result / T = 23.4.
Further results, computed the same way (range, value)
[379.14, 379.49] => 21.6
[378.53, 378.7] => 22.1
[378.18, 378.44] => 23.2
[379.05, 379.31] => 21.4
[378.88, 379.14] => 21.2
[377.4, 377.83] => 23.4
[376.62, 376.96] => 24.3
